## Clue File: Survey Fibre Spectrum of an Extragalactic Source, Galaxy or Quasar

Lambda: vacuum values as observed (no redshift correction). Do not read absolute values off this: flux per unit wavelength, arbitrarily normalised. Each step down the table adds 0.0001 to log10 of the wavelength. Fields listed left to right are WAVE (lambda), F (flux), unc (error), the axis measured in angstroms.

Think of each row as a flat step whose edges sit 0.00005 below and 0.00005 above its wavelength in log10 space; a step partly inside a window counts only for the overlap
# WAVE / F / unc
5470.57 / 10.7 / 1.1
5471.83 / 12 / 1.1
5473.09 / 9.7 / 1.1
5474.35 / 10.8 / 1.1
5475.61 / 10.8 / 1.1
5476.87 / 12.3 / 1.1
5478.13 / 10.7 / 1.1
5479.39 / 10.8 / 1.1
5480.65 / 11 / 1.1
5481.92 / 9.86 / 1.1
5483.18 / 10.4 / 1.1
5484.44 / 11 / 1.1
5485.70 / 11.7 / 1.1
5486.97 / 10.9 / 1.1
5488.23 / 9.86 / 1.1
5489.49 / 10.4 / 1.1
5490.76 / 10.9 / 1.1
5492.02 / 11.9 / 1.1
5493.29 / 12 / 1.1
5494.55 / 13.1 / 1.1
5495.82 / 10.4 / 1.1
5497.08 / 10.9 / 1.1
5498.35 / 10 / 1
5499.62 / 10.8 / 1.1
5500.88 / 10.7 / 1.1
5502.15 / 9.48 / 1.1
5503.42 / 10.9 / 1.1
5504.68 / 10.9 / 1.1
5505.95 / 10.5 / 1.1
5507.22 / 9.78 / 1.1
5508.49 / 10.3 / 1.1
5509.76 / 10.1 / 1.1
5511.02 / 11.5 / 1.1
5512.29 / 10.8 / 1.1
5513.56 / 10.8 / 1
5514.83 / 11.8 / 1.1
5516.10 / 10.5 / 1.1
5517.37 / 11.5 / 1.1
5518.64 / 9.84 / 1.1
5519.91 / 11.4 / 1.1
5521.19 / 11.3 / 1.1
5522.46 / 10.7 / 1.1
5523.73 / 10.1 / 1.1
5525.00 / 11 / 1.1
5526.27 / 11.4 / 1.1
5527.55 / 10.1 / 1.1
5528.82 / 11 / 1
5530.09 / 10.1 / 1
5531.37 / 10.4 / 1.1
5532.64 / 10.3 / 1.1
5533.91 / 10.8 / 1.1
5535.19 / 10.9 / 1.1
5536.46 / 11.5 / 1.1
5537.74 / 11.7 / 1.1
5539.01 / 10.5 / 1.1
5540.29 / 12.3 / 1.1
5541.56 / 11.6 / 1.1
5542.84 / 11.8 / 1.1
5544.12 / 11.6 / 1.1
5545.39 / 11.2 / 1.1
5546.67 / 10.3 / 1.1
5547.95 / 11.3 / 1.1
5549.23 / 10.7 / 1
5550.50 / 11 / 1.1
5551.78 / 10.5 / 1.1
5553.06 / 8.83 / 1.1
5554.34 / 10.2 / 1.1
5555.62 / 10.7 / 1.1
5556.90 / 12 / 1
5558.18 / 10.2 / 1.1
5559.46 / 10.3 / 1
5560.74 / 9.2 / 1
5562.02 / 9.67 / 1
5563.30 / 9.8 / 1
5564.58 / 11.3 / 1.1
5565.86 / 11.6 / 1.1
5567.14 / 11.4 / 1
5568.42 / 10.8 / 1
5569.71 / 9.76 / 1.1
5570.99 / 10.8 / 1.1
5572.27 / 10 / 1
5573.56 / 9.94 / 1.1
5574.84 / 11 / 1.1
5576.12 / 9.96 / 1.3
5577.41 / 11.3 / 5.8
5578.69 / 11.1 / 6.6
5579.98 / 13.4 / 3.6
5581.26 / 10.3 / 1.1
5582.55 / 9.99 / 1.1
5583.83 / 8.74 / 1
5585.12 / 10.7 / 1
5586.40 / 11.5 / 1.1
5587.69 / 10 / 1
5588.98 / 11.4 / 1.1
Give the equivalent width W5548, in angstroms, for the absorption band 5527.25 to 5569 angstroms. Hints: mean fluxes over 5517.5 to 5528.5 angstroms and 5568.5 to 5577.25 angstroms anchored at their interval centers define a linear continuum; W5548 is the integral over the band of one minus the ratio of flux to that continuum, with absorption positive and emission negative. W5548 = -0.9 angstroms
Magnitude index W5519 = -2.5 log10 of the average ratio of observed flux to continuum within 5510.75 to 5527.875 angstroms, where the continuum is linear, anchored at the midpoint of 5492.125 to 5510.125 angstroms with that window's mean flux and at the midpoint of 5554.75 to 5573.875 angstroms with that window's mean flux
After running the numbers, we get -0.02 mag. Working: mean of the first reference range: 10.7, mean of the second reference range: 10.5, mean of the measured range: 10.9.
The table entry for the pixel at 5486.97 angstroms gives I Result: 10.9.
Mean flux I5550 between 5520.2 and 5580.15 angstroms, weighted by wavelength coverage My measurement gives 10.8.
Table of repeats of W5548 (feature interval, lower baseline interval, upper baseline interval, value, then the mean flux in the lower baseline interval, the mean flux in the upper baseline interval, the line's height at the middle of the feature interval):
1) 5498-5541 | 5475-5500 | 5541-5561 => 0.4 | 11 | 10.7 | 10.9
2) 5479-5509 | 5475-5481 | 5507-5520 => 0.5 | 11.1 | 10.8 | 11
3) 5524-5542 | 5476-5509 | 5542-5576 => -0.4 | 10.8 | 10.6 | 10.7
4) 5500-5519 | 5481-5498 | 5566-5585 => 0.5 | 11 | 10.6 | 10.9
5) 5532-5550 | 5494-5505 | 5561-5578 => -0.9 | 10.8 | 10.5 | 10.6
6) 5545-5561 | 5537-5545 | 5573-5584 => 1.1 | 11.6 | 10.7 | 11.3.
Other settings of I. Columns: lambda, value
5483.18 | 10.4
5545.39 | 11.2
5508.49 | 10.3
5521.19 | 11.3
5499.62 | 10.8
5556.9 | 12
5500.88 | 10.7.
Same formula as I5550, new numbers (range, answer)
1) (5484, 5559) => 10.9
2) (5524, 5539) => 10.8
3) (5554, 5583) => 10.6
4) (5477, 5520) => 10.8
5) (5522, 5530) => 10.7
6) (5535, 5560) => 11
